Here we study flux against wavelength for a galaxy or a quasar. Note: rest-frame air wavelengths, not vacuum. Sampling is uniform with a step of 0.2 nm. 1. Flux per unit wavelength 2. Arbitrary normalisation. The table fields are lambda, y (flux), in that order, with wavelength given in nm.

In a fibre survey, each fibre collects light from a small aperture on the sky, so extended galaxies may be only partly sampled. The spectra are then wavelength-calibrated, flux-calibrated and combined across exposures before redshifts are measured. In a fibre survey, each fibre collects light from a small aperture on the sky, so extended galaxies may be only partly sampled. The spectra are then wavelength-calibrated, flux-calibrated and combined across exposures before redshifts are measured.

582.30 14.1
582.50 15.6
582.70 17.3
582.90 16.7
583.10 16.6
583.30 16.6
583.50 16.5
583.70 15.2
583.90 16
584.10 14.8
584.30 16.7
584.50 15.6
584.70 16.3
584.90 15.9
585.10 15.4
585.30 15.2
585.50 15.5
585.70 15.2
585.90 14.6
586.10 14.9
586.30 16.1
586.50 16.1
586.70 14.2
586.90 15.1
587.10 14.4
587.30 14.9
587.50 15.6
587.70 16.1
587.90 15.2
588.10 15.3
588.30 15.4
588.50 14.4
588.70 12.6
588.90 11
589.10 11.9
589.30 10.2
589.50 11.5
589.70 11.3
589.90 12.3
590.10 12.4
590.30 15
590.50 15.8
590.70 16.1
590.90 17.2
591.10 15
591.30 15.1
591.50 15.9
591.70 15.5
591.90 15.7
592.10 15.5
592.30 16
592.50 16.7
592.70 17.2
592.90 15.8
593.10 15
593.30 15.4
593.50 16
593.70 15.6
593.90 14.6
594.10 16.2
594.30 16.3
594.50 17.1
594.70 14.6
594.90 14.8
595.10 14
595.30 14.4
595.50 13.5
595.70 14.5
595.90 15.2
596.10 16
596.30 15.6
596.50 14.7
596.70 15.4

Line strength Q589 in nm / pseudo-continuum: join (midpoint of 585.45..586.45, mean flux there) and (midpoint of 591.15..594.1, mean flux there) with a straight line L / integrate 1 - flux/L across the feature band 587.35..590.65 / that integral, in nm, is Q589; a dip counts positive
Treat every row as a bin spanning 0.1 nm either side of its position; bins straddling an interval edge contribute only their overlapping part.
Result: 0.41 nm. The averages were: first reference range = 15.3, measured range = 13.6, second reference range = 15.7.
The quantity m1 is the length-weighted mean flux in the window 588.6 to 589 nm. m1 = 11.8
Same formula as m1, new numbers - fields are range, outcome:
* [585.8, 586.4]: 15.2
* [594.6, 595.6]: 14.3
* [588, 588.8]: 14.4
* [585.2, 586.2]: 15.1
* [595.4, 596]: 14.4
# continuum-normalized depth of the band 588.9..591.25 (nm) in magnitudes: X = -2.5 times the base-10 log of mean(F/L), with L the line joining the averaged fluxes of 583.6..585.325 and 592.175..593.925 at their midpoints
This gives 0.18 mag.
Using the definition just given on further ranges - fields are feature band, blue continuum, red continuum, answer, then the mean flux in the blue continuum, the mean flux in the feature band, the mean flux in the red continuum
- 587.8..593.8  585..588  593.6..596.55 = 0.04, 15.2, 14.6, 15.1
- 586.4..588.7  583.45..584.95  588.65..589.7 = -0.17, 15.9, 15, 11.4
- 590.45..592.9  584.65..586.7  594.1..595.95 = -0.06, 15.4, 16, 15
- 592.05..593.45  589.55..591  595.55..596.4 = -0.09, 14.2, 16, 15.2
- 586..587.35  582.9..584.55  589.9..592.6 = 0.05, 16.1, 15.1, 15.4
